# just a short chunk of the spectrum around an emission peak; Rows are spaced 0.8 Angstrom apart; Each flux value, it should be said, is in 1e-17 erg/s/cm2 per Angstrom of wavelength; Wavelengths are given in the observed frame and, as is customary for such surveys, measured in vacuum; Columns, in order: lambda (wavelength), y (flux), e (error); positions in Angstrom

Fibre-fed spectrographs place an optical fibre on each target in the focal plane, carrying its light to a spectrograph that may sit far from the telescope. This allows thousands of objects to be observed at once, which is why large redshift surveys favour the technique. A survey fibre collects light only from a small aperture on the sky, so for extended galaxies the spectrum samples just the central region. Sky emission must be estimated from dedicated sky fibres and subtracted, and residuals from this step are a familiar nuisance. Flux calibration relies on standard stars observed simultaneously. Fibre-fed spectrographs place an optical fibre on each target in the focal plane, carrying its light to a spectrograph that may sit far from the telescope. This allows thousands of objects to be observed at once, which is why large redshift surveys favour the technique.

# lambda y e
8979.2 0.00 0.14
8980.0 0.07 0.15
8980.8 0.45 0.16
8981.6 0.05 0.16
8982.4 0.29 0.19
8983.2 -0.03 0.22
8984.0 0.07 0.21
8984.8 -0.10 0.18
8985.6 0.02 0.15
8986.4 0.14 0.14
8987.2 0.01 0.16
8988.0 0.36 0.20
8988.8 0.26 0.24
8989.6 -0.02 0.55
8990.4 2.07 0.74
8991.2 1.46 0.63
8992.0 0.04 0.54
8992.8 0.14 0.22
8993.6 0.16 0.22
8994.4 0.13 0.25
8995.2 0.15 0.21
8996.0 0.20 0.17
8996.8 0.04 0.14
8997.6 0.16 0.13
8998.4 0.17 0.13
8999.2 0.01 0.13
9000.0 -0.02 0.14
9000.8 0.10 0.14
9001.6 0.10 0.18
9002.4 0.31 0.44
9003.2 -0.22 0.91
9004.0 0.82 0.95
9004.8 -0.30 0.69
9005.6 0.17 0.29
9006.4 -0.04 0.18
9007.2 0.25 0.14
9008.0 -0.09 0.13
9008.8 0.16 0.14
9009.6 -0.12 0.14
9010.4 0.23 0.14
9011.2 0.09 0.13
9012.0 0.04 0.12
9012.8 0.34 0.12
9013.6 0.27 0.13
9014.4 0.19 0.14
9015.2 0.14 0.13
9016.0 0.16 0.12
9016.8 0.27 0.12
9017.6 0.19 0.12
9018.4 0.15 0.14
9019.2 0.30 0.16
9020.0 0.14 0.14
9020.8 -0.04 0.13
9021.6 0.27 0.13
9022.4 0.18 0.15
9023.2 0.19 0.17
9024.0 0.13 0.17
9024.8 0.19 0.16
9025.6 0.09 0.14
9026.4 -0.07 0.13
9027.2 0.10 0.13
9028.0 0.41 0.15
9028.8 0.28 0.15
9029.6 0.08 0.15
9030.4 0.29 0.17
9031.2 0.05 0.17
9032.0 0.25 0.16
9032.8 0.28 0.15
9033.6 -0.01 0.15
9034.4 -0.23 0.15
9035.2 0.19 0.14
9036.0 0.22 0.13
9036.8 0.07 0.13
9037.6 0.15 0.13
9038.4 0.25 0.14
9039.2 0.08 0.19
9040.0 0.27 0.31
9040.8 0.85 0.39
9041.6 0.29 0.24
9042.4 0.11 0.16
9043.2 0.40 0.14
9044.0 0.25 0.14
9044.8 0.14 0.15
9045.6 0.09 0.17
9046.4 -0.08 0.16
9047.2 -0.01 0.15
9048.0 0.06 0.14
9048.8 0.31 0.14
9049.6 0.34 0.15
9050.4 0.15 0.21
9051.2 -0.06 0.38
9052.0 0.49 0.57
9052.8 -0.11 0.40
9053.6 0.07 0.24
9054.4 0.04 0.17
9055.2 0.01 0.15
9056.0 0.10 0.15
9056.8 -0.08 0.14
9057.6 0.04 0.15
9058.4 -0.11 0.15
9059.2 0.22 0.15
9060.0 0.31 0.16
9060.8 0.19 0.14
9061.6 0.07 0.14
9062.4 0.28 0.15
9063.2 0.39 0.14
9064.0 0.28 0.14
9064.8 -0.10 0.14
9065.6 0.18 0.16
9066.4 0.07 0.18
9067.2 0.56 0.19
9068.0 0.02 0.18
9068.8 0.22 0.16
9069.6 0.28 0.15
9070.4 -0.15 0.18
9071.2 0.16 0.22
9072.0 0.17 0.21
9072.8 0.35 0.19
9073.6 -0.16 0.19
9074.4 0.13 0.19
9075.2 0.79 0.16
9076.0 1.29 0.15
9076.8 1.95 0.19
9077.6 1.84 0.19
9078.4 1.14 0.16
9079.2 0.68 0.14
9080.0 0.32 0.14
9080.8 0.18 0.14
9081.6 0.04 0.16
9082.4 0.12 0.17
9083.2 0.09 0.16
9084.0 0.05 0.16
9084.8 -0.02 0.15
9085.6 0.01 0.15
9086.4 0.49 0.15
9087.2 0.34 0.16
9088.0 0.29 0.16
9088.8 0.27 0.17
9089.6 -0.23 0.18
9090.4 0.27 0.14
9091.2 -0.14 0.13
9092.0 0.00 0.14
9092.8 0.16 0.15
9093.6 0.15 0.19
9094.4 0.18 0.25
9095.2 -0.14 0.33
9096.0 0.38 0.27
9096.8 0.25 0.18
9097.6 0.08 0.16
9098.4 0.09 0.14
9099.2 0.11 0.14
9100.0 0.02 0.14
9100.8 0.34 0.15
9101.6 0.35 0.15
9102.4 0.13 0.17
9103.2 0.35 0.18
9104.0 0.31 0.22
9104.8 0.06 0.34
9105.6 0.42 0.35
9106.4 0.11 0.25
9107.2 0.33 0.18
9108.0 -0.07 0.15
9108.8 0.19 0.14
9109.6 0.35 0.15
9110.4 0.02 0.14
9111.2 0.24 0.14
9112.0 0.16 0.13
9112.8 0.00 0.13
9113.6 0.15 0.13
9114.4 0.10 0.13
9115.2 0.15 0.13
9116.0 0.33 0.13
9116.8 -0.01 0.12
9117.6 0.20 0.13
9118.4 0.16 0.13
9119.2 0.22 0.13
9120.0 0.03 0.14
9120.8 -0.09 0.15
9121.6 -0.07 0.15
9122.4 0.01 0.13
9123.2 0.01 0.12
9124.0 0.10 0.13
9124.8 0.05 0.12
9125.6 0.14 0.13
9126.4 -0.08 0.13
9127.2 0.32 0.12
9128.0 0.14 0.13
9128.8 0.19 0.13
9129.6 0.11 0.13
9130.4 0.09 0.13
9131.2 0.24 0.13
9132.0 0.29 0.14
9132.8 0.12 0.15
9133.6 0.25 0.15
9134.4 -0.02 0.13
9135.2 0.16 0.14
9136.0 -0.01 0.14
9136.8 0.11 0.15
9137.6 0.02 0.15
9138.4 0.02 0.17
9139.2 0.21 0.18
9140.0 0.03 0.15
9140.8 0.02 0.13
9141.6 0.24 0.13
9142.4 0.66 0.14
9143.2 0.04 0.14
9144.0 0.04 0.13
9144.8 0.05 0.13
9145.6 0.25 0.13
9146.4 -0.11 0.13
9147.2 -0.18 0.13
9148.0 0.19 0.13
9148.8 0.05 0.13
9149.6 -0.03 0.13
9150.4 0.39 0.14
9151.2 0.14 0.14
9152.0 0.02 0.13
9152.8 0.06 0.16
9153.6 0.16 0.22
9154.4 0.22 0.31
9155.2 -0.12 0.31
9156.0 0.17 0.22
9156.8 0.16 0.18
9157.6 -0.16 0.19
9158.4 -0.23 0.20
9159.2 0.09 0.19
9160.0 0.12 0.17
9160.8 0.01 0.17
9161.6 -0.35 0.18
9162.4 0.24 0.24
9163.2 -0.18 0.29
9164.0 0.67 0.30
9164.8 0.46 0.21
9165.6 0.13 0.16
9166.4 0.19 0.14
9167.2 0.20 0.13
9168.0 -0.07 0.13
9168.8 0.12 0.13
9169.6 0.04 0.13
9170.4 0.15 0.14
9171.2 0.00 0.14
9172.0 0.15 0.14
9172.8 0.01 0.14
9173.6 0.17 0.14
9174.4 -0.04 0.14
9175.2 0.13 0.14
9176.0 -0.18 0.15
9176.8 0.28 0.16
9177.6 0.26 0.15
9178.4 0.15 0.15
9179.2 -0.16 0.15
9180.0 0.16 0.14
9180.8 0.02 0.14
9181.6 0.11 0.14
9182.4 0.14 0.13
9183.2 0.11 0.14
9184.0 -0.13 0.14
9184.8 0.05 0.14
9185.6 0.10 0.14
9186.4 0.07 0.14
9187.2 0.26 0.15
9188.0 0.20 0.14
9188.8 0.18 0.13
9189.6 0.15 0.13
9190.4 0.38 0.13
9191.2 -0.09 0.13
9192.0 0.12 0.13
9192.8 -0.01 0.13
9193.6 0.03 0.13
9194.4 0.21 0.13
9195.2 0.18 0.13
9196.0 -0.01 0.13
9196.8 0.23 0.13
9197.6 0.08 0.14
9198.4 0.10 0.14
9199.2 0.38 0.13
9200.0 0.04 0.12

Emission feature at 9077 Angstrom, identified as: [O III]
